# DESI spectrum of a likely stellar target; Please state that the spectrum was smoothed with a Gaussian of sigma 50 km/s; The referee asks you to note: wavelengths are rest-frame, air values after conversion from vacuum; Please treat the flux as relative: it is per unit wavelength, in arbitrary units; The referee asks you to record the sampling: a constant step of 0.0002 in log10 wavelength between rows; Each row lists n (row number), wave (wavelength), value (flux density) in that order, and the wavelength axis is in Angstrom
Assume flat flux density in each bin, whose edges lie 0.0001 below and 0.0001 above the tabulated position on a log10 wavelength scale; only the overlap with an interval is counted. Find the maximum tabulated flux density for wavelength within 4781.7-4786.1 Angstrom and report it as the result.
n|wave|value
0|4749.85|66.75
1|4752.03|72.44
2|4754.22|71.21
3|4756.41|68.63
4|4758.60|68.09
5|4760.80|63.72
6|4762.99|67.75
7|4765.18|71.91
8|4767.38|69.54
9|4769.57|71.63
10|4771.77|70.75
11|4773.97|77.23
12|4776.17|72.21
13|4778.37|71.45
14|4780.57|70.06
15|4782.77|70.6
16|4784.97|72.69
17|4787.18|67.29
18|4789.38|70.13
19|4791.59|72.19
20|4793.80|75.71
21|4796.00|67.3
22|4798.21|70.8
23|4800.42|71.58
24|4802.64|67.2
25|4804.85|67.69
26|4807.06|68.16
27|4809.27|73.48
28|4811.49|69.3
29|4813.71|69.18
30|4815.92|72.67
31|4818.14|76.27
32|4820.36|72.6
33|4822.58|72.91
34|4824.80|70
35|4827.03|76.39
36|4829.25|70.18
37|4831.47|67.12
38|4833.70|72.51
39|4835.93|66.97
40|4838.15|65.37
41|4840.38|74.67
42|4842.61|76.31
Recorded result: 72.69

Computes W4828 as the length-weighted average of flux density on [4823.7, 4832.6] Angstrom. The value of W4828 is 70.9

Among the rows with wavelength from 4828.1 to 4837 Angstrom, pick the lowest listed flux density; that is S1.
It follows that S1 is 66.97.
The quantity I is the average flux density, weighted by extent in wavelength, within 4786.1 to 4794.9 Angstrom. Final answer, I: 71.4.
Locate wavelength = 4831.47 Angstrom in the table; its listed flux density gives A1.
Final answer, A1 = 67.12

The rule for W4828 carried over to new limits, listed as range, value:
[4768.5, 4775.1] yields 73.1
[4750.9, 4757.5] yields 70.8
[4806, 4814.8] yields 70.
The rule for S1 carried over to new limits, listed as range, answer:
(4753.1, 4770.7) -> 63.72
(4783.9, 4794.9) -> 67.29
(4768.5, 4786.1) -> 70.06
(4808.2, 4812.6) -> 69.3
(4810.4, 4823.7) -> 69.18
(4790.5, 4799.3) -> 67.3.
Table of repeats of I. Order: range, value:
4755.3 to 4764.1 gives 67.1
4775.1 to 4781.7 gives 71.3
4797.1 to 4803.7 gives 69.8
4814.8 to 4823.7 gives 73.7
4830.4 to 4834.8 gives 69.8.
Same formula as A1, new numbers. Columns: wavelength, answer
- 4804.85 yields 67.69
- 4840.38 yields 74.67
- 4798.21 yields 70.8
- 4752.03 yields 72.44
